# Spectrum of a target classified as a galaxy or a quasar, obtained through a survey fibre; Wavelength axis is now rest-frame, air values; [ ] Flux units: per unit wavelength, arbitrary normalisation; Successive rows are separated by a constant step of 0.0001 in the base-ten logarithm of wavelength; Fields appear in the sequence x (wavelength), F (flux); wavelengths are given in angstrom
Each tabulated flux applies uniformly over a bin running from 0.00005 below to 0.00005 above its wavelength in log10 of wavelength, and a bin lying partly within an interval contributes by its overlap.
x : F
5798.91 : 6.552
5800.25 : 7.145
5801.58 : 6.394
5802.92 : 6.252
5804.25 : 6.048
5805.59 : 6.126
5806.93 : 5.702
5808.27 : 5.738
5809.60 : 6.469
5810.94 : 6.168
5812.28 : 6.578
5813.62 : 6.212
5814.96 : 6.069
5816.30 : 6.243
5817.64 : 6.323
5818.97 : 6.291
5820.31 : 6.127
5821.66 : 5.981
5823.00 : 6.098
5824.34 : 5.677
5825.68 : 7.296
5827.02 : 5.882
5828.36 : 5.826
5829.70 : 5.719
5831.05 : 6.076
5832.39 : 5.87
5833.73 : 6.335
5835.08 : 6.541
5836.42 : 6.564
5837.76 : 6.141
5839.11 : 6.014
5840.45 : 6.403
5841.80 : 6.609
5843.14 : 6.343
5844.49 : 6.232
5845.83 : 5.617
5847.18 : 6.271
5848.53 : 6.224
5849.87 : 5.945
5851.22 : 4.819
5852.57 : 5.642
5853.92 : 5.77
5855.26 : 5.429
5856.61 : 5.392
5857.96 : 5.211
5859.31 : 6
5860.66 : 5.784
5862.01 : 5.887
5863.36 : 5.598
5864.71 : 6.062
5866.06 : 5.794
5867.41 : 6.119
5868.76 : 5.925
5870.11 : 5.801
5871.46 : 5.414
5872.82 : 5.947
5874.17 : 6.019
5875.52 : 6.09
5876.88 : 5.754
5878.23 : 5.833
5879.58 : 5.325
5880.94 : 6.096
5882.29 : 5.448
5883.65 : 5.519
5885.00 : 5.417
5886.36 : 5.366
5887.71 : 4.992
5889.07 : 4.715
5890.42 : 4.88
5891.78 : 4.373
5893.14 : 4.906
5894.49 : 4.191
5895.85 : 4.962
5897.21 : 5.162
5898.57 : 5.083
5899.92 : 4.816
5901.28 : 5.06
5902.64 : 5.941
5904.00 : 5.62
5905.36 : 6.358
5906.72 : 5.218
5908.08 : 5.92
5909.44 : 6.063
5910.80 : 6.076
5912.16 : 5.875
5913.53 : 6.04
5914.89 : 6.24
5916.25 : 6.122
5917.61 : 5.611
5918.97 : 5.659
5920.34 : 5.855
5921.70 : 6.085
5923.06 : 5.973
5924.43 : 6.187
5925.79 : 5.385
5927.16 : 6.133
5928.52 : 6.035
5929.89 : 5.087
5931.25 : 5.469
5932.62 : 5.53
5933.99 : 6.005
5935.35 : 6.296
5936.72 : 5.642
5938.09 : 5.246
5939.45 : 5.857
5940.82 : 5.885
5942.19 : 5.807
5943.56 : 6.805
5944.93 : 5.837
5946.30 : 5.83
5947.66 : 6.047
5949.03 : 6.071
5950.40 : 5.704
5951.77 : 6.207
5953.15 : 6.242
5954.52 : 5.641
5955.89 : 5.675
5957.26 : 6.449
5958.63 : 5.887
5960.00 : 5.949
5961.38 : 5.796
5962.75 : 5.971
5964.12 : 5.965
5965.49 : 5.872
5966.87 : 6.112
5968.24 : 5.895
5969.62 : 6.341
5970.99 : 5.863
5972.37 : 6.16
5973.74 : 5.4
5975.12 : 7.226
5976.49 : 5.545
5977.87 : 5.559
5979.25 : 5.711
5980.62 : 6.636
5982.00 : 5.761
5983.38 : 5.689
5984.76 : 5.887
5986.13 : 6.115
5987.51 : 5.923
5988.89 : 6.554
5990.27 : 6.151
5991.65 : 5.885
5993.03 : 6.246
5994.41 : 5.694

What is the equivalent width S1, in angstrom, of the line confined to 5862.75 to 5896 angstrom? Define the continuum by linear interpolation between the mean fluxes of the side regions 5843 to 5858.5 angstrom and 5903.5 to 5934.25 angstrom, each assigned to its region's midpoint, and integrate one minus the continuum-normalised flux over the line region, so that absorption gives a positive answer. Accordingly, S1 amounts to 1.8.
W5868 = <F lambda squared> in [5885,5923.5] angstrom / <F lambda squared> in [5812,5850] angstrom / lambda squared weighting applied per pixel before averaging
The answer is 0.9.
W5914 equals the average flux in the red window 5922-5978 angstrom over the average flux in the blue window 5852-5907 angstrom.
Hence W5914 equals 1.08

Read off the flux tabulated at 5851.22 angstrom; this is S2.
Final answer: 4.819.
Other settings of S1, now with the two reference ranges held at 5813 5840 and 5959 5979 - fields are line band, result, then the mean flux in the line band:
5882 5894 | 2.1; 5.04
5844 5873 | 1.7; 5.76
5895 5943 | 2.5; 5.72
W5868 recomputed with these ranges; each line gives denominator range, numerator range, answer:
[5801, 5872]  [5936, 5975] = 1.03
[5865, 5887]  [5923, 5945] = 1.03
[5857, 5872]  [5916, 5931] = 1.03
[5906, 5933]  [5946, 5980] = 1.04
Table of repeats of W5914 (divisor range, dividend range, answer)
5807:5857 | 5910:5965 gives 0.97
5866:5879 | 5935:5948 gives 1.01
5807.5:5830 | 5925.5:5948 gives 0.94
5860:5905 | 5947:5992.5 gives 1.10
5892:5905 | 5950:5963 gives 1.17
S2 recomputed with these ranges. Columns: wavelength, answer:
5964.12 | 5.965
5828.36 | 5.826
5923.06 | 5.973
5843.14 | 6.343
